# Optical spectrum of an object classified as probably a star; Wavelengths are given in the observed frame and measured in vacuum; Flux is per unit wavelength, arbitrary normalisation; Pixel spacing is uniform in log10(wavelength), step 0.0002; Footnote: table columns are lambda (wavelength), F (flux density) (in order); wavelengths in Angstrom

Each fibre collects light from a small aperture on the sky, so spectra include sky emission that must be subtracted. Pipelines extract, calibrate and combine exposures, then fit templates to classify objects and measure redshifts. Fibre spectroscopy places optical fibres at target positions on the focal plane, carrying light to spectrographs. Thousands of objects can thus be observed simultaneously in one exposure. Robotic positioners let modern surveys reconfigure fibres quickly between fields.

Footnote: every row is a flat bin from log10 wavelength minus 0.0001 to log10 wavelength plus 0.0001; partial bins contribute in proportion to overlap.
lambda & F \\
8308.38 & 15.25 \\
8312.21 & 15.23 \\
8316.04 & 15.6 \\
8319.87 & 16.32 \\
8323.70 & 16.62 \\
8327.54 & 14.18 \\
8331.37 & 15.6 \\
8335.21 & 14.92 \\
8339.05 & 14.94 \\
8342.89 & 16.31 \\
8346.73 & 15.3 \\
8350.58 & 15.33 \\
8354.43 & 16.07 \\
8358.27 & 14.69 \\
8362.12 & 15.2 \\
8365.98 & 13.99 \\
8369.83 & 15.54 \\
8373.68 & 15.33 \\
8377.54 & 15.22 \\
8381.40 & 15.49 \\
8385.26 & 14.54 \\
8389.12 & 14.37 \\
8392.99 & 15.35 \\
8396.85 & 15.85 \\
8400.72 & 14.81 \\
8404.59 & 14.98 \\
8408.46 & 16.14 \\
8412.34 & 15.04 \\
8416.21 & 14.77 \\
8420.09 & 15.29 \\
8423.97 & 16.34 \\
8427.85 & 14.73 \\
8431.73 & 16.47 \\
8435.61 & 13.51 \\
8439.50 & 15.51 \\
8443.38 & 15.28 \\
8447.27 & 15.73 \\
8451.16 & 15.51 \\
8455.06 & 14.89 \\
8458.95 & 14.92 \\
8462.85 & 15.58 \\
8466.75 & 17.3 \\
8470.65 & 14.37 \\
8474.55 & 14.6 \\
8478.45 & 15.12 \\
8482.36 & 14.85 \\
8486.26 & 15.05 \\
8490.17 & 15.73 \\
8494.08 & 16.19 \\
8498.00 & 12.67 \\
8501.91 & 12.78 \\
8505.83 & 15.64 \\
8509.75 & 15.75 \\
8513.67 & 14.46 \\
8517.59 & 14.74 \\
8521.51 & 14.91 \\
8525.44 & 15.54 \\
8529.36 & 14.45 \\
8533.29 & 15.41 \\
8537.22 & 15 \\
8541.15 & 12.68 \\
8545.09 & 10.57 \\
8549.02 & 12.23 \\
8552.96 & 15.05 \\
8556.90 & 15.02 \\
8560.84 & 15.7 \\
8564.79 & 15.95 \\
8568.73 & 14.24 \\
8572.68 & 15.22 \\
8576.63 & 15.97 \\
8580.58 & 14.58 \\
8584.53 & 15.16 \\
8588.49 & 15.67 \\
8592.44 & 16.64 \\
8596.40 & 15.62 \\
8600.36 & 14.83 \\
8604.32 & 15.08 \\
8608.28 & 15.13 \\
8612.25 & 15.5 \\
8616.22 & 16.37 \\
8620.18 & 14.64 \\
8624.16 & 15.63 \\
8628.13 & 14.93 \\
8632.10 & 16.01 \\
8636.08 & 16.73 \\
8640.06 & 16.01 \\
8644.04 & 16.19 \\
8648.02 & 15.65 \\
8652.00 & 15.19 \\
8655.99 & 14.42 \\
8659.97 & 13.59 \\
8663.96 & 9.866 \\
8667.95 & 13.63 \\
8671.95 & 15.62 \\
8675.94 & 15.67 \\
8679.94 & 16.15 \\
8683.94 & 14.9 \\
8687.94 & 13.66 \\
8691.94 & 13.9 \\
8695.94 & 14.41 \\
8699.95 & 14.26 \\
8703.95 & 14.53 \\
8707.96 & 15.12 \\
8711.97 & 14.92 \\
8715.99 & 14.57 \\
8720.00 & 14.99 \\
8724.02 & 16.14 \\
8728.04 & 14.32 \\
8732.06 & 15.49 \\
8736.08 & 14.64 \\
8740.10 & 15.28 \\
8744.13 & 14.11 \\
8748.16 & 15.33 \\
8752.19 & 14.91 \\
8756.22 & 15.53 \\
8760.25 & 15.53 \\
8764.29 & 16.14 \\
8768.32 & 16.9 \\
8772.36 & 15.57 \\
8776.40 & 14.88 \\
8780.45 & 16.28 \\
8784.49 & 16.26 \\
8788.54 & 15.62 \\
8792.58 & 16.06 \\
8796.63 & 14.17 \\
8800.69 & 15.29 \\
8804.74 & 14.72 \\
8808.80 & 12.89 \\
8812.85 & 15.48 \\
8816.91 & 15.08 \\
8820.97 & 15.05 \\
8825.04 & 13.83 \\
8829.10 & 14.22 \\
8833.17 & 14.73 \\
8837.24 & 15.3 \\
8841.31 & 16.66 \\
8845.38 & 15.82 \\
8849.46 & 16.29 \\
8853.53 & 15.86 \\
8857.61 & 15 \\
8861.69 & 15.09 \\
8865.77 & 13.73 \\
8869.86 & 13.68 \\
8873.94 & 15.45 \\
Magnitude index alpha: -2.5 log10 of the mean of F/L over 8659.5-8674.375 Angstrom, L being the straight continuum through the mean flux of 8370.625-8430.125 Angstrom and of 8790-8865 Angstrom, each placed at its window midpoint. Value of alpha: 0.148 mag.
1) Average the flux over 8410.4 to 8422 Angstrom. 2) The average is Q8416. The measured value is 15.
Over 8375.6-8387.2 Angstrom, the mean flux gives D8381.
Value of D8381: 15.1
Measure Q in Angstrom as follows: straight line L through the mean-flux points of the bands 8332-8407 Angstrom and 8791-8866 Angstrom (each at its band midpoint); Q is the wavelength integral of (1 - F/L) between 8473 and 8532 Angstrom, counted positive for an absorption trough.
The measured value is 1.2 Angstrom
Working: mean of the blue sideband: 15.2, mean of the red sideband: 15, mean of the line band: 14.8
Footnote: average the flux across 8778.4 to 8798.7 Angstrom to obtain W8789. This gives 15.7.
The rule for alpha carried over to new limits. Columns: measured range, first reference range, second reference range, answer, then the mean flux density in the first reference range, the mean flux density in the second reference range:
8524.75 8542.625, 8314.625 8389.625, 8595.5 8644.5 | 0.06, 15.3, 15.6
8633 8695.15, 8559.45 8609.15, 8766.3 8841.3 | 0.04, 15.4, 15.2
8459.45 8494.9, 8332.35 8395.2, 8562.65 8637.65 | 0.00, 15.2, 15.5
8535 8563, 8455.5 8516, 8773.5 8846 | 0.09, 15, 15.1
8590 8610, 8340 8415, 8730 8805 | -0.01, 15.2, 15.4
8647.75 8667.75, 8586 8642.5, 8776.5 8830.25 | 0.14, 15.6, 15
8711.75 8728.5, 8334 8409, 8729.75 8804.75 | 0.02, 15.2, 15.4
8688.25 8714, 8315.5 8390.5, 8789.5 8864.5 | 0.05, 15.3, 15.1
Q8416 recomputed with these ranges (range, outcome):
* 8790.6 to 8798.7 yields 15.1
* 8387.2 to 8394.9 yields 14.8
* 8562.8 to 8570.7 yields 15.1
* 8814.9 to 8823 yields 15.1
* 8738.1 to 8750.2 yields 14.9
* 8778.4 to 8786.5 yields 16.3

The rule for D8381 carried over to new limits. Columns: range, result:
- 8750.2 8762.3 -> 15.3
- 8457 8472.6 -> 15.5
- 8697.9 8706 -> 14.4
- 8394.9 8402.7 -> 15.3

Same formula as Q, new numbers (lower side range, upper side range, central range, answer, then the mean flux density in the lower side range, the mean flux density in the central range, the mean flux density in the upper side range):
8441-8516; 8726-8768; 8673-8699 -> 0.7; 15.1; 14.8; 15.2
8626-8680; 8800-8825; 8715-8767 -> -1.4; 14.9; 15.2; 14.7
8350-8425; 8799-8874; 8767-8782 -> -0.9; 15.2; 15.8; 14.9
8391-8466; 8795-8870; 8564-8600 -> -0.5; 15.3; 15.4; 14.9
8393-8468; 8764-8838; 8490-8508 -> 1.0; 15.4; 14.5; 15.2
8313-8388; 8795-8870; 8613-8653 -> -1.7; 15.3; 15.7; 14.9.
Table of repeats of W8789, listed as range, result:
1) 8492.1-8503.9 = 13.9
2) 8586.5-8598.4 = 16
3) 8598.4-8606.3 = 15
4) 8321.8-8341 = 15.3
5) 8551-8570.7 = 15.2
